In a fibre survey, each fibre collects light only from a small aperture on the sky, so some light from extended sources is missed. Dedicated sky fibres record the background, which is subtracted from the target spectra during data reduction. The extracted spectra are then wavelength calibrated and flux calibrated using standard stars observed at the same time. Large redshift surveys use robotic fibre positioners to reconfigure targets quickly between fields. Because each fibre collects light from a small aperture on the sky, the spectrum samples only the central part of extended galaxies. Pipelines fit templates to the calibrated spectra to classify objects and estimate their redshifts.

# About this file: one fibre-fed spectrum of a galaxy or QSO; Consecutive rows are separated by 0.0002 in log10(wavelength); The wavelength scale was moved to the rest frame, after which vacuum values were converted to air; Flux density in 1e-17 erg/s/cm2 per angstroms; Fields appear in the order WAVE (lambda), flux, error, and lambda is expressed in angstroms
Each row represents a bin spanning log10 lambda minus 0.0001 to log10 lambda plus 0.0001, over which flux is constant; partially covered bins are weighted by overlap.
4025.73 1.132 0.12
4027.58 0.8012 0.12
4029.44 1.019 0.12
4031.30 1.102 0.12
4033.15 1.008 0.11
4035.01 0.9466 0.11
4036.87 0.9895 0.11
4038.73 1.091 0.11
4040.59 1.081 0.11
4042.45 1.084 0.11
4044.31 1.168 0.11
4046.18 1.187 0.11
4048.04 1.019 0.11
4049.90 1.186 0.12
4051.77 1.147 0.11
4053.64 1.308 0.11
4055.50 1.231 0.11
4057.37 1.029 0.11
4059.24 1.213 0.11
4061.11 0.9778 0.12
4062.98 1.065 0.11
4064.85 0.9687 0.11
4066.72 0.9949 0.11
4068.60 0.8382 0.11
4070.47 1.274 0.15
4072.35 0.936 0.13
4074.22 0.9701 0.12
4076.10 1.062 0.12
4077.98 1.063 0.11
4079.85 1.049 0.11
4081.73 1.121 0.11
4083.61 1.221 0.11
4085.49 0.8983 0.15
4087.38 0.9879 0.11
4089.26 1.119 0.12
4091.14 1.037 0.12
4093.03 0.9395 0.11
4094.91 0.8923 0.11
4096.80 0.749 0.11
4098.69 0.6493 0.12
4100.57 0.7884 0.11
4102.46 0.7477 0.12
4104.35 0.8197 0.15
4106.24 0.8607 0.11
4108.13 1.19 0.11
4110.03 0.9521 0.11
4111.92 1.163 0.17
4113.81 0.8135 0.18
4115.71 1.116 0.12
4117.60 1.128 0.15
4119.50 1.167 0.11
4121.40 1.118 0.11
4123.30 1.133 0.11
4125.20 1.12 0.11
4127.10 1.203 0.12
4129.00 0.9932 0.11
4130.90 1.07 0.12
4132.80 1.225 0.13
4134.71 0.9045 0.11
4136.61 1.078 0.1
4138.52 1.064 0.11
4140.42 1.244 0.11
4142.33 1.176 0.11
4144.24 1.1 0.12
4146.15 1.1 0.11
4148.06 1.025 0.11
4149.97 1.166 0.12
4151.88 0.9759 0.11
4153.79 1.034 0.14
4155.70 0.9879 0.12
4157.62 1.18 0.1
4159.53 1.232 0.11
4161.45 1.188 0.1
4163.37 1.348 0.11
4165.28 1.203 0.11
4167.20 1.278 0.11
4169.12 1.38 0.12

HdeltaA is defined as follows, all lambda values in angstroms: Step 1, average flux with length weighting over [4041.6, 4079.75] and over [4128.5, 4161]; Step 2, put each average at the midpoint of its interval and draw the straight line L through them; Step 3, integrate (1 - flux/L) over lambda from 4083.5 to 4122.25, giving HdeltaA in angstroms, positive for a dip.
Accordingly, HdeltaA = 4.5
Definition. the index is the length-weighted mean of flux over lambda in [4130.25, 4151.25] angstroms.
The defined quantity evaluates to 1.1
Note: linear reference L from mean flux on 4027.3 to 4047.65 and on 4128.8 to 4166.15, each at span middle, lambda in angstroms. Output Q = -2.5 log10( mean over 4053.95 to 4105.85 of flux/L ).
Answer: 0.09 mag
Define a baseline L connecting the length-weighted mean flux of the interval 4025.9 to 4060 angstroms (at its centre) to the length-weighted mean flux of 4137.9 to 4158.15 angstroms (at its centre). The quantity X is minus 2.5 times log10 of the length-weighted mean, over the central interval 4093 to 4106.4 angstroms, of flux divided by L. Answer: 0.35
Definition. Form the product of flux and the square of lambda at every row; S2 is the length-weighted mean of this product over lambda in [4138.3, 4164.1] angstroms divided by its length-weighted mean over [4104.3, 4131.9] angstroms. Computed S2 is 1.1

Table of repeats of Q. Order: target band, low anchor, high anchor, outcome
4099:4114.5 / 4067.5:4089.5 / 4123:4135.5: 0.179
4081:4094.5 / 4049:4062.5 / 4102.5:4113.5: 0.000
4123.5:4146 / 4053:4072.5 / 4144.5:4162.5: -0.012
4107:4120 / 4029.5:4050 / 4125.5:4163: 0.027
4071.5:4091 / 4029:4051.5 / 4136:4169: 0.060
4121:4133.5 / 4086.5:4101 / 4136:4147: -0.062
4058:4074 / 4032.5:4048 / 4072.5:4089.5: 0.025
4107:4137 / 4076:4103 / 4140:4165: -0.038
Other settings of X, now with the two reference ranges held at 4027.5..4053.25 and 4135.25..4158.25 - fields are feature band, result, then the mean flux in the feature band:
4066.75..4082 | 0.05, 1.03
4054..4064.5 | -0.03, 1.11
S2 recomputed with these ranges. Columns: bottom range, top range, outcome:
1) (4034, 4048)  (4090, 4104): 0.80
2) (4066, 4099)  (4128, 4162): 1.14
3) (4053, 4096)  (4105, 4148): 1.06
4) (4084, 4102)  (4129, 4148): 1.24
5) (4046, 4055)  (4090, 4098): 0.79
